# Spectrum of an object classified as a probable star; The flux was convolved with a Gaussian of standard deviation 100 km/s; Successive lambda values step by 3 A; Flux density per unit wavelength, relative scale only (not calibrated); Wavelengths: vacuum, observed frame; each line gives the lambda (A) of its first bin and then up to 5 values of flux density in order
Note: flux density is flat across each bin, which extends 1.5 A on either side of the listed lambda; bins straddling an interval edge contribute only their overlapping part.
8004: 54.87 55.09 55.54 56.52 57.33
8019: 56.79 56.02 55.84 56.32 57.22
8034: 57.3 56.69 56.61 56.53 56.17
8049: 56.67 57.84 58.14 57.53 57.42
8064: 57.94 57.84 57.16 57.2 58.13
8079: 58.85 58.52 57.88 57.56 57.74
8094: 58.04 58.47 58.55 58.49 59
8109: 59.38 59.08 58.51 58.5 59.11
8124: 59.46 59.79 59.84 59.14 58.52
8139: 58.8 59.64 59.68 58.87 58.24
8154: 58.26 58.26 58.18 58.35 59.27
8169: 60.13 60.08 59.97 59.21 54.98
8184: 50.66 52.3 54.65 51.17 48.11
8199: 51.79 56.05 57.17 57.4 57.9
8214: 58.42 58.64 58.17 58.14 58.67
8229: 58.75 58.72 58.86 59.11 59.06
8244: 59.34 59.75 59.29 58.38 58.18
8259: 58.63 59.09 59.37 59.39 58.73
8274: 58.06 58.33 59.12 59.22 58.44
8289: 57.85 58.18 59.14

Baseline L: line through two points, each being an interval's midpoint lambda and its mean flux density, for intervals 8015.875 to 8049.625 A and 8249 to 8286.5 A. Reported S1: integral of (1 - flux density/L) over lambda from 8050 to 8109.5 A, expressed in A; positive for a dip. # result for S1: -1.1 A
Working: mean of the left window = 56.6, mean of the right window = 58.8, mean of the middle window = 58.1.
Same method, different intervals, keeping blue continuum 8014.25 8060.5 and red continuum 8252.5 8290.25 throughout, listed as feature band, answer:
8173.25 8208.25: 2.2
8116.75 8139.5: -0.6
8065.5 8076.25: -0.1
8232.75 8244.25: -0.1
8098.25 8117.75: -0.5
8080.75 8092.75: -0.1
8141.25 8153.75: -0.3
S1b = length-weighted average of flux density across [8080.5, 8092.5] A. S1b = 57.9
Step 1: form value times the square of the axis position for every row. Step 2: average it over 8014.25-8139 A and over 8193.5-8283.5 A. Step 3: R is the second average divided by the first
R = 1.04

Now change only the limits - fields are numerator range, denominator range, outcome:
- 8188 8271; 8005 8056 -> 1.07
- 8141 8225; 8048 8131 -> 1.00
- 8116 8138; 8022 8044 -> 1.07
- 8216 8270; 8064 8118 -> 1.05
